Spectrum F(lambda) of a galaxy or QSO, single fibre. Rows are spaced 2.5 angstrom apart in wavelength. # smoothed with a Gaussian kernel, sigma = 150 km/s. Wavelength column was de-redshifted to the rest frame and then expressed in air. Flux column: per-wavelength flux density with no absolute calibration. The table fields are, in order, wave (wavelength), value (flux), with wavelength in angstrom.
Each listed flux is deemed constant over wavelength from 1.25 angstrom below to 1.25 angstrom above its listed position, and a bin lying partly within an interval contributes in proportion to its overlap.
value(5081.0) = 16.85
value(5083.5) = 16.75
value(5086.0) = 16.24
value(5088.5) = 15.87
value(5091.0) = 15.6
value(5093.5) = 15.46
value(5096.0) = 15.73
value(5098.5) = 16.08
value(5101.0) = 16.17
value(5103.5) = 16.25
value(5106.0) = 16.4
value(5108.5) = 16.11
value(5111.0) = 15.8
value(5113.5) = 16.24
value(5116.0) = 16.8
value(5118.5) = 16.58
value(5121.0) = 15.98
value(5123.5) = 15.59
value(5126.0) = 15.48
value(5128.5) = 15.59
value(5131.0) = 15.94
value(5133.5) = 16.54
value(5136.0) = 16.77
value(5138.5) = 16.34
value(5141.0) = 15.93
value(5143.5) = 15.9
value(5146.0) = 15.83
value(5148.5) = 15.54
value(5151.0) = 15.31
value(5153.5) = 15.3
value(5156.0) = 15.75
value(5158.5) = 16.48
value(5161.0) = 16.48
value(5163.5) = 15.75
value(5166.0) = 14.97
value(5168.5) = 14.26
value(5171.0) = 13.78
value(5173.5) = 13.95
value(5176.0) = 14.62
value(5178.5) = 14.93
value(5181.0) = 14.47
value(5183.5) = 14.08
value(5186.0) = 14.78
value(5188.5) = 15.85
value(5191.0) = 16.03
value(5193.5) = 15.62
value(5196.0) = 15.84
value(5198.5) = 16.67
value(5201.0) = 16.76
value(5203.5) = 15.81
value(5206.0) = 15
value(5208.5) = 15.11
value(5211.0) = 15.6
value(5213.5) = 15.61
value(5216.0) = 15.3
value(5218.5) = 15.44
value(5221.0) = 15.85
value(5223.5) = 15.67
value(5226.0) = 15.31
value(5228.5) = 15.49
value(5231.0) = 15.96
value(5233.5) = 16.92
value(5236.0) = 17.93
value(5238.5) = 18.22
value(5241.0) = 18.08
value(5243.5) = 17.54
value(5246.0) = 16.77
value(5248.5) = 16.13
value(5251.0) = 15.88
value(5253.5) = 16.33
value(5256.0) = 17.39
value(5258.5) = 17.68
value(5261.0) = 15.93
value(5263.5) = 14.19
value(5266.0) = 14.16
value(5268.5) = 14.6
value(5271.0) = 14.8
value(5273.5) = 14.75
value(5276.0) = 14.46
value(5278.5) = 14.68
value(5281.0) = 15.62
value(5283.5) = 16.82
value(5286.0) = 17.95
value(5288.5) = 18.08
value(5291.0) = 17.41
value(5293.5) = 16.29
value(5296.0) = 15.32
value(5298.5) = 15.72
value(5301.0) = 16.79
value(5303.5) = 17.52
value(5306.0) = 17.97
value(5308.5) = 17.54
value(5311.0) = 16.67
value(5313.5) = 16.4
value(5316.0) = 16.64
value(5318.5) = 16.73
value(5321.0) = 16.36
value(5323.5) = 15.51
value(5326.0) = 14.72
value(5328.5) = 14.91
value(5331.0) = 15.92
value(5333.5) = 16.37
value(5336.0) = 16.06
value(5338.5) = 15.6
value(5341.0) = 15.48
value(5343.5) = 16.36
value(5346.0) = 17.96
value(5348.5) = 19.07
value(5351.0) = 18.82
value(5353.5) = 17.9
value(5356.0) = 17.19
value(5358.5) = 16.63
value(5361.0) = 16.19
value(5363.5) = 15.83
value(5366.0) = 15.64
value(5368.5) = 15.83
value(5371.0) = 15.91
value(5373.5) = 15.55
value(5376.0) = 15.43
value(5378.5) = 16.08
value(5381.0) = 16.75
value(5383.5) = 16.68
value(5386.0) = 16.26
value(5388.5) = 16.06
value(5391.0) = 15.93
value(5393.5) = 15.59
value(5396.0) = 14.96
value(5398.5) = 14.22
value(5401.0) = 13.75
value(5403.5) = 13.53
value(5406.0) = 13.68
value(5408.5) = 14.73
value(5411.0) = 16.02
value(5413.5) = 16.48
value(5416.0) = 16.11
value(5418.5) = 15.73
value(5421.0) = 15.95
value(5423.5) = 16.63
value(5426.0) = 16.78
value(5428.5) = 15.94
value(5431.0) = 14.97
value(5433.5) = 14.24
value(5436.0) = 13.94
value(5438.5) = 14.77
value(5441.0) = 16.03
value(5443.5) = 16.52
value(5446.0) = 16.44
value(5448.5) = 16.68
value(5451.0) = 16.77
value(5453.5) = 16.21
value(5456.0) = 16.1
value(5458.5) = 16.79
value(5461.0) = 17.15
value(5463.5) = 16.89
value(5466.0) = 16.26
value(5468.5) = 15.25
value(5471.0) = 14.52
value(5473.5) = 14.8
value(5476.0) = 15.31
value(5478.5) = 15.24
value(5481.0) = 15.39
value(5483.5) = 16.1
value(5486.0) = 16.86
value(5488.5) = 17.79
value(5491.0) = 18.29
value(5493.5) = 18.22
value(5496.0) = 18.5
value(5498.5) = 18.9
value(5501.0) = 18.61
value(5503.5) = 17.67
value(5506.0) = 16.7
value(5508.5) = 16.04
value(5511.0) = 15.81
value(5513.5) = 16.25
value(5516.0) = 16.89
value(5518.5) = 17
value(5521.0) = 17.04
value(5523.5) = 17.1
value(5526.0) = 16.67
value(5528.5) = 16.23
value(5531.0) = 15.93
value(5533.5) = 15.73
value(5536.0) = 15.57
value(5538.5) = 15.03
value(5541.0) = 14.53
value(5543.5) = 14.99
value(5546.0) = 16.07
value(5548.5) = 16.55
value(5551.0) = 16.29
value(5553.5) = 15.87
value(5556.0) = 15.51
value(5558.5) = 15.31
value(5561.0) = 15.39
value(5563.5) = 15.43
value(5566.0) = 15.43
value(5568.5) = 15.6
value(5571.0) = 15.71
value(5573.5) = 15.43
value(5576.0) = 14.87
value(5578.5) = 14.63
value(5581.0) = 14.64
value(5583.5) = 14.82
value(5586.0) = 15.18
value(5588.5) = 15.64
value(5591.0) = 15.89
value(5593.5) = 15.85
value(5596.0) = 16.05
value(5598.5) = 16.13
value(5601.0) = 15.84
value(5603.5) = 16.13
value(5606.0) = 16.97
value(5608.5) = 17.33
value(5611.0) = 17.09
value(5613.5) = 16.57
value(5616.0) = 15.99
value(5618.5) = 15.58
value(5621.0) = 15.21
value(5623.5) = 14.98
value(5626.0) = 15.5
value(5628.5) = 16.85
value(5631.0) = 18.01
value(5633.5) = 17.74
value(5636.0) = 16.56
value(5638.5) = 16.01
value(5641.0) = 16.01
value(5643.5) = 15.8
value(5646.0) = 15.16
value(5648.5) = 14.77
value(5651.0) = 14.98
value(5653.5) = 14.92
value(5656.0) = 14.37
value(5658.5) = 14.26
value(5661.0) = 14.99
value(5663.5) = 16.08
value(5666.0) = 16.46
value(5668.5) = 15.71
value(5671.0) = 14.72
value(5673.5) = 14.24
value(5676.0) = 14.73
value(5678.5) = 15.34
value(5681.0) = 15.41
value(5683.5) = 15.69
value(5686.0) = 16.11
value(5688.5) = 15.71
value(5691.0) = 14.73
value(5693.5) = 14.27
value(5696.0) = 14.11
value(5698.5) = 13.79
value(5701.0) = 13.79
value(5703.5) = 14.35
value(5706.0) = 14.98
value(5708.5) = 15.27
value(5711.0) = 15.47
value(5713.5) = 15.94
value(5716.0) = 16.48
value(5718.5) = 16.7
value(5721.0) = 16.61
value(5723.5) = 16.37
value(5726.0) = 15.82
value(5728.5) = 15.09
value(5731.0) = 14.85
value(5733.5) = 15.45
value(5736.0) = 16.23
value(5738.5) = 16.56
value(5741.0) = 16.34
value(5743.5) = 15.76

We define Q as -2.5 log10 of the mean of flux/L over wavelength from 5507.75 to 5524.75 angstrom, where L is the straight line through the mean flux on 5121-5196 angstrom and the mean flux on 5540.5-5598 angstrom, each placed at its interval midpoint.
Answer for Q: -0.08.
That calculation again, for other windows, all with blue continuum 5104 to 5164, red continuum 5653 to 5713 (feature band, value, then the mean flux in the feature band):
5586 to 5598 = -0.045 mag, 15.8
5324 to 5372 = -0.055 mag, 16.4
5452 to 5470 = -0.065 mag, 16.4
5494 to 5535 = -0.111 mag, 17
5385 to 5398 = -0.008 mag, 15.7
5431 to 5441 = 0.061 mag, 14.6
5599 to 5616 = -0.099 mag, 16.6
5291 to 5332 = -0.045 mag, 16.3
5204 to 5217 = 0.037 mag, 15.4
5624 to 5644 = -0.099 mag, 16.5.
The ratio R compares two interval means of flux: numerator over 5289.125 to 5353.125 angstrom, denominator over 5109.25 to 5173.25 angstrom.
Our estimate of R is 1.05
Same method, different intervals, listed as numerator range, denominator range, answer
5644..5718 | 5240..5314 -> 0.93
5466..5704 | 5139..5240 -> 1.01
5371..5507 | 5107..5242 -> 1.02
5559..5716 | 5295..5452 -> 0.97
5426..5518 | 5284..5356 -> 0.98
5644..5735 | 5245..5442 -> 0.95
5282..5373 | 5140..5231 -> 1.08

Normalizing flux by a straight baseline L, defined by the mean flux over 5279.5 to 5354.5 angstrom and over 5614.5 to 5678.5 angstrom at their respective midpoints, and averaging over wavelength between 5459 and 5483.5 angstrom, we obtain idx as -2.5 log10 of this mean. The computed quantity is 0.031 mag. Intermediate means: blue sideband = 16.7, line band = 15.7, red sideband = 15.6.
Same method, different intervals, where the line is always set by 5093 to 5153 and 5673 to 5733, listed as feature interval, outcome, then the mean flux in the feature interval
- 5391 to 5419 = 0.045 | 15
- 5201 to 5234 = 0.018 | 15.6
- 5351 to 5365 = -0.080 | 16.9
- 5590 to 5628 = -0.049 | 16.1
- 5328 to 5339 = -0.007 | 15.8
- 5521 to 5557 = -0.030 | 15.9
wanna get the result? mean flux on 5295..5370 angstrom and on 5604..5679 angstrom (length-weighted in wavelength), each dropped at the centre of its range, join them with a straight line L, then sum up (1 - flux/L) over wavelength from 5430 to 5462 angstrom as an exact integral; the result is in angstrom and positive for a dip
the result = 0.7 angstrom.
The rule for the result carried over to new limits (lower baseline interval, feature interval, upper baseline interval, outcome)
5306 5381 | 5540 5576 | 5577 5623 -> 0.85 angstrom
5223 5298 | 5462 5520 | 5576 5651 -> -2.32 angstrom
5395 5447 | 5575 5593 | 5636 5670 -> 0.27 angstrom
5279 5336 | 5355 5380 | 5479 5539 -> 0.85 angstrom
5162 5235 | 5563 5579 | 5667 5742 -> 0.04 angstrom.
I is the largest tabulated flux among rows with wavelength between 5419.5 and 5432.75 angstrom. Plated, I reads 16.78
